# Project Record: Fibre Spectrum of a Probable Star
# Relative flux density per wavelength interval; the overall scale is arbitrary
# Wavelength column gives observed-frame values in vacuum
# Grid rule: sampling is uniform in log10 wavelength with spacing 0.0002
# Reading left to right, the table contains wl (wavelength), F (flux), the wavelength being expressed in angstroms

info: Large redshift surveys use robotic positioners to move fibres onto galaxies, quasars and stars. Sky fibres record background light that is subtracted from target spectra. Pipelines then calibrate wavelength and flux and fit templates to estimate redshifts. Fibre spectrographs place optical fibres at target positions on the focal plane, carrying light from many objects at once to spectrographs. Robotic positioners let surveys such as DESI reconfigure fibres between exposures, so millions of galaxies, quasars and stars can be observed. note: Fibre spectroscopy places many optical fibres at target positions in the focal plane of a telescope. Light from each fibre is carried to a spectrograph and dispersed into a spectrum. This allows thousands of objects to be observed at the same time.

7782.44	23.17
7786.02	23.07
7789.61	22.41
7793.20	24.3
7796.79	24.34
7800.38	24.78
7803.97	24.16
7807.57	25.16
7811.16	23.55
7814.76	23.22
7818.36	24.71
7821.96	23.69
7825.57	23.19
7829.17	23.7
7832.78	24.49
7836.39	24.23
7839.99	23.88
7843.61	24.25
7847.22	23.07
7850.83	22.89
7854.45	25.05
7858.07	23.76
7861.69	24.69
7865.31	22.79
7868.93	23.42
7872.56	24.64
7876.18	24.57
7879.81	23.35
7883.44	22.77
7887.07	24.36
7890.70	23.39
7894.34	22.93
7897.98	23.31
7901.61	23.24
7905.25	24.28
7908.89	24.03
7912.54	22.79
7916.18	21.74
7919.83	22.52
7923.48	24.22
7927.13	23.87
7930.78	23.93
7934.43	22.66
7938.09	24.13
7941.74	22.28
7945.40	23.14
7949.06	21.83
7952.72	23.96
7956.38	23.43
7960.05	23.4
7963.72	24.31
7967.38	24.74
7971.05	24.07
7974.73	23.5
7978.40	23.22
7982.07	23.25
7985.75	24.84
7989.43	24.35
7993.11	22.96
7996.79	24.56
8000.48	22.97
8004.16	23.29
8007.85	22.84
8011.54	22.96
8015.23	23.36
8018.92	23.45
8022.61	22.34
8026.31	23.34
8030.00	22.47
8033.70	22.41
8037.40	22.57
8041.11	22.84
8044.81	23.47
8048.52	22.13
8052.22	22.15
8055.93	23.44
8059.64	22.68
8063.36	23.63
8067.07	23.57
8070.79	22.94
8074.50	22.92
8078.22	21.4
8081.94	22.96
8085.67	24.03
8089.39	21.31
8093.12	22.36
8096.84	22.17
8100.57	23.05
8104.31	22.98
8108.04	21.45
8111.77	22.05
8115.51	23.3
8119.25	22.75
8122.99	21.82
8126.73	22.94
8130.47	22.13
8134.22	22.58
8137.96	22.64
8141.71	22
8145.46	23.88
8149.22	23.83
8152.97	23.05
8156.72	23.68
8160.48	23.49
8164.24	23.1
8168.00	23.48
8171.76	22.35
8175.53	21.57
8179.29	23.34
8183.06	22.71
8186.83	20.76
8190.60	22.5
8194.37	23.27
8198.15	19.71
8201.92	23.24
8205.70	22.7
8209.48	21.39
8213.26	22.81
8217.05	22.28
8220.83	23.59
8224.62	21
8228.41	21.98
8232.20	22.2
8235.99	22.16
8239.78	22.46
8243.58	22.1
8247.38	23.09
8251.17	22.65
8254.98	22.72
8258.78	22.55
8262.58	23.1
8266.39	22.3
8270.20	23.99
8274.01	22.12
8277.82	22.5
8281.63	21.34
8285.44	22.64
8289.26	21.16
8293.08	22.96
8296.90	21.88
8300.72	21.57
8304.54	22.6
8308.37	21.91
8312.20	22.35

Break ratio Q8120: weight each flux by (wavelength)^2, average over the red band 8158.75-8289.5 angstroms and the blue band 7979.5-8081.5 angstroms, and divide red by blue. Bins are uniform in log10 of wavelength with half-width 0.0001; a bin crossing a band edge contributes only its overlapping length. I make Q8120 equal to 1.02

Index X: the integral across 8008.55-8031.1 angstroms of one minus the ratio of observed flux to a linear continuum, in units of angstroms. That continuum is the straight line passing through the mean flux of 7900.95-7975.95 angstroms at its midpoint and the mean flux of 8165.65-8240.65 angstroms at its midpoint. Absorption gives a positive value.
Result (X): 0.1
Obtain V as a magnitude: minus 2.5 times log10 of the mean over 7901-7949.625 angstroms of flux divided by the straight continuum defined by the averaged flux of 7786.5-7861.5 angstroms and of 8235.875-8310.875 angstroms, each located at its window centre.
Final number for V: 0.02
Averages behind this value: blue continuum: 23.9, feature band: 23.2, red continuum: 22.4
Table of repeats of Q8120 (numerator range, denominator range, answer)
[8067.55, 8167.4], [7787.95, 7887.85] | 1.02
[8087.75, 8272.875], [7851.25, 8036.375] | 1.02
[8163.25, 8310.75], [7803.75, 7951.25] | 1.04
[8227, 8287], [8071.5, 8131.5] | 1.04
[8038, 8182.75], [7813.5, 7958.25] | 1.02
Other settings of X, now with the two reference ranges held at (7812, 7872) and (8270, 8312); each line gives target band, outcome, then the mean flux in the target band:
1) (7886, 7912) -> 0.03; 23.6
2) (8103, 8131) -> 0.47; 22.4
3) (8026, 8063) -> 0.51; 22.8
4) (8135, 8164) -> -0.64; 23.2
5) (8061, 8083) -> 0.08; 22.9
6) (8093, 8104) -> 0.13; 22.6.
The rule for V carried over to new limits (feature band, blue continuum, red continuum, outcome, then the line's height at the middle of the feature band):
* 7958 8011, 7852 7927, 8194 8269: -0.021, 23.2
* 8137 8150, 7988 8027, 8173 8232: -0.025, 22.5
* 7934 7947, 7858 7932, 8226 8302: 0.014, 23.4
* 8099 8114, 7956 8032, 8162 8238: 0.023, 22.9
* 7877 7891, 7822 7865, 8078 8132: 0.005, 23.7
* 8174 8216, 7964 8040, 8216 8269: 0.022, 22.6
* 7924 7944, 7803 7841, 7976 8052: 0.004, 23.5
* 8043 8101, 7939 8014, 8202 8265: 0.017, 23.1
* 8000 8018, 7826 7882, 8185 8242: 0.001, 23.1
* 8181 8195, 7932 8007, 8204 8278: 0.022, 22.7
